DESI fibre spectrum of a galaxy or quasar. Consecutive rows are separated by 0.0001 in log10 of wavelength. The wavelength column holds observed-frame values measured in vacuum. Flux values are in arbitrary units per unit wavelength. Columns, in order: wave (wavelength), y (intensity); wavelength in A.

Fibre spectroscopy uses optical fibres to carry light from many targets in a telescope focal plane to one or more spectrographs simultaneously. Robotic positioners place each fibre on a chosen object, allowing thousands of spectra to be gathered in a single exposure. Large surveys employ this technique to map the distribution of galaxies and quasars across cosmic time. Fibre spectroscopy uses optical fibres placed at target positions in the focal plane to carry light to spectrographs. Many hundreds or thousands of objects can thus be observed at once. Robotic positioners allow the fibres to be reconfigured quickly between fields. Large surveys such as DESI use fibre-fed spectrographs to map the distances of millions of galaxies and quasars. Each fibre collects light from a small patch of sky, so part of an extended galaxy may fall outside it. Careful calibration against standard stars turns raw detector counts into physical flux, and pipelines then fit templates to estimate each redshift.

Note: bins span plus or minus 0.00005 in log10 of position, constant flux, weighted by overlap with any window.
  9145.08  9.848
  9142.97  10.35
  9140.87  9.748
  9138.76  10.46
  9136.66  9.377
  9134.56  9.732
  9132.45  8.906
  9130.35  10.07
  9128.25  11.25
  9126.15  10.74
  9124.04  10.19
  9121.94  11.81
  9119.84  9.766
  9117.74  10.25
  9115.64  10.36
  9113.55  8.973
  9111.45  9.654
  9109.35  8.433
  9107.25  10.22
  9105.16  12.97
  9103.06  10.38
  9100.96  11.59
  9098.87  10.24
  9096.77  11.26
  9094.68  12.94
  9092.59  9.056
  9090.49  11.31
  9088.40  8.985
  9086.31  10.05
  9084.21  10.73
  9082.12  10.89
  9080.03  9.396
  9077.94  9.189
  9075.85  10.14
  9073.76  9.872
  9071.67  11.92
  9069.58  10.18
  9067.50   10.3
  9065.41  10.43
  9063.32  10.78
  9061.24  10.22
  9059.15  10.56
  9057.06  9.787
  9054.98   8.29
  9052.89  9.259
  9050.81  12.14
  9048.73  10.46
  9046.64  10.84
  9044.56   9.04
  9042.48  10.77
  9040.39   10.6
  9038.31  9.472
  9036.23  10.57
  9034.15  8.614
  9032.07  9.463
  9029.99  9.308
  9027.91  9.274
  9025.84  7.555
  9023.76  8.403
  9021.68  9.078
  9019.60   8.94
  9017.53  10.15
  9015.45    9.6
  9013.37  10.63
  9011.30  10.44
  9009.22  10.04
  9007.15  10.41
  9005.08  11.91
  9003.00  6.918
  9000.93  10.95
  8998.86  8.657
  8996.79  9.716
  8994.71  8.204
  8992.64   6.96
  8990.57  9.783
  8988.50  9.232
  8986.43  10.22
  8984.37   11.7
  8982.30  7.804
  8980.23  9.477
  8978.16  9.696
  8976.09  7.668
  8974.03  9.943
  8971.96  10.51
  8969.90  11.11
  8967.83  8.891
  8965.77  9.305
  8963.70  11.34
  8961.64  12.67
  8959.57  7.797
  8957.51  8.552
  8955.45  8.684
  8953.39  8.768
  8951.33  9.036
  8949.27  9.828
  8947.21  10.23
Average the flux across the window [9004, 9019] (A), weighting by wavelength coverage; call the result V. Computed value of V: 10.4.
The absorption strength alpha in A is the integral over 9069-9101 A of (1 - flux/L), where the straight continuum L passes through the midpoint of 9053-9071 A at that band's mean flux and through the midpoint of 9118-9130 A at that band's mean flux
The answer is -0.5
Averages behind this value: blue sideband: 10.1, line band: 10.5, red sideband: 10.7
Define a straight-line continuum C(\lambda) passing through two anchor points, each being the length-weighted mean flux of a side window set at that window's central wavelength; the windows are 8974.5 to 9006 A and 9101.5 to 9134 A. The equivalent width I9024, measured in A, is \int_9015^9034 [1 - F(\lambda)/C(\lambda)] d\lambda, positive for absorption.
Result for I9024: 1.0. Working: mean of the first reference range 9.26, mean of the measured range 9.05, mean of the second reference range 10.3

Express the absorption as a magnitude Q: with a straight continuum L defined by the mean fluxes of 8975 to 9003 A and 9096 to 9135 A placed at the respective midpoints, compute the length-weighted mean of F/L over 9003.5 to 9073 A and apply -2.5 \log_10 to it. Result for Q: -0.04 mag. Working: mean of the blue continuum 9.15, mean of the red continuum 10.4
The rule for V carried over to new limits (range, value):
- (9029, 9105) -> 10.3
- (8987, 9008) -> 9.28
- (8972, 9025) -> 9.47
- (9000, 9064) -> 9.81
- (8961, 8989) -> 9.95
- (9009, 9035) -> 9.33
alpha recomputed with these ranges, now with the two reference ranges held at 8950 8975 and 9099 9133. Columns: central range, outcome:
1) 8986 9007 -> 1.3 A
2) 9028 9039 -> 0.6 A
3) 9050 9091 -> -0.1 A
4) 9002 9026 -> 0.9 A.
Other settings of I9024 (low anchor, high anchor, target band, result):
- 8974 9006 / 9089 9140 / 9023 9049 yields 0.4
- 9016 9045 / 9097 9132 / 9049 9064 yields -0.7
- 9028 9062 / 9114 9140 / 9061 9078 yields -0.7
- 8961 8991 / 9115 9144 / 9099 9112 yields -0.5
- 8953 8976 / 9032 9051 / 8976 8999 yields 1.6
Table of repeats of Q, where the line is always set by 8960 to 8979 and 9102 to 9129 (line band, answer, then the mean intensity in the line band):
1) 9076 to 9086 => 0.03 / 10.1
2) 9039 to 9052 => -0.04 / 10.6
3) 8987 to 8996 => 0.17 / 8.66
